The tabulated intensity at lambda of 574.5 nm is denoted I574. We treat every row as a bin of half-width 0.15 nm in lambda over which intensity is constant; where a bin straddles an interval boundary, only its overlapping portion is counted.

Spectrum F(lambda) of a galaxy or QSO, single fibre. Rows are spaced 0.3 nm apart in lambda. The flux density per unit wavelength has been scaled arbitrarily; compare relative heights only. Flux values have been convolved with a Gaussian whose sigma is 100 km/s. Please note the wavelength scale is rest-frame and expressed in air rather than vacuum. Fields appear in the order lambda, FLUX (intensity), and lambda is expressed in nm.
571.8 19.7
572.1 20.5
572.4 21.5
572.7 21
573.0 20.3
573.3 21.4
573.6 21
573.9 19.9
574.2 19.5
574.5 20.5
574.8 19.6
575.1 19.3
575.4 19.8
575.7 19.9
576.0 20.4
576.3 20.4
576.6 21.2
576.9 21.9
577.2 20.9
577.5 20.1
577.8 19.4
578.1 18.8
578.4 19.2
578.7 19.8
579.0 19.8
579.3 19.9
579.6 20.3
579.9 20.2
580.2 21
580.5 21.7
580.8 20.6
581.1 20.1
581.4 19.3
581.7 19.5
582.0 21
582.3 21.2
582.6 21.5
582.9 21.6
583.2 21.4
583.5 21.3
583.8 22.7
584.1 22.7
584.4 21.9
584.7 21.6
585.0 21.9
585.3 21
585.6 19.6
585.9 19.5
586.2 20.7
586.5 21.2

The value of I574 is 20.5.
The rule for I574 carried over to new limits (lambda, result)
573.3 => 21.4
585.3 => 21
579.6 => 20.3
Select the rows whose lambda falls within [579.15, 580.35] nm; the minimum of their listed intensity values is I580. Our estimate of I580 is 19.9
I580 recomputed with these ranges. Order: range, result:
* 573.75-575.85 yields 19.3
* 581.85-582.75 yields 21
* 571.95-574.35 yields 19.5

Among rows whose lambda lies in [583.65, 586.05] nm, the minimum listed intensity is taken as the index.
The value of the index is 19.5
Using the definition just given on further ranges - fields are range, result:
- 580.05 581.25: 20.1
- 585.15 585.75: 19.6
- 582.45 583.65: 21.3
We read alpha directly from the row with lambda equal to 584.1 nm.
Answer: 22.7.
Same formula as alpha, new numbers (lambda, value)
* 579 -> 19.8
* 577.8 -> 19.4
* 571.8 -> 19.7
